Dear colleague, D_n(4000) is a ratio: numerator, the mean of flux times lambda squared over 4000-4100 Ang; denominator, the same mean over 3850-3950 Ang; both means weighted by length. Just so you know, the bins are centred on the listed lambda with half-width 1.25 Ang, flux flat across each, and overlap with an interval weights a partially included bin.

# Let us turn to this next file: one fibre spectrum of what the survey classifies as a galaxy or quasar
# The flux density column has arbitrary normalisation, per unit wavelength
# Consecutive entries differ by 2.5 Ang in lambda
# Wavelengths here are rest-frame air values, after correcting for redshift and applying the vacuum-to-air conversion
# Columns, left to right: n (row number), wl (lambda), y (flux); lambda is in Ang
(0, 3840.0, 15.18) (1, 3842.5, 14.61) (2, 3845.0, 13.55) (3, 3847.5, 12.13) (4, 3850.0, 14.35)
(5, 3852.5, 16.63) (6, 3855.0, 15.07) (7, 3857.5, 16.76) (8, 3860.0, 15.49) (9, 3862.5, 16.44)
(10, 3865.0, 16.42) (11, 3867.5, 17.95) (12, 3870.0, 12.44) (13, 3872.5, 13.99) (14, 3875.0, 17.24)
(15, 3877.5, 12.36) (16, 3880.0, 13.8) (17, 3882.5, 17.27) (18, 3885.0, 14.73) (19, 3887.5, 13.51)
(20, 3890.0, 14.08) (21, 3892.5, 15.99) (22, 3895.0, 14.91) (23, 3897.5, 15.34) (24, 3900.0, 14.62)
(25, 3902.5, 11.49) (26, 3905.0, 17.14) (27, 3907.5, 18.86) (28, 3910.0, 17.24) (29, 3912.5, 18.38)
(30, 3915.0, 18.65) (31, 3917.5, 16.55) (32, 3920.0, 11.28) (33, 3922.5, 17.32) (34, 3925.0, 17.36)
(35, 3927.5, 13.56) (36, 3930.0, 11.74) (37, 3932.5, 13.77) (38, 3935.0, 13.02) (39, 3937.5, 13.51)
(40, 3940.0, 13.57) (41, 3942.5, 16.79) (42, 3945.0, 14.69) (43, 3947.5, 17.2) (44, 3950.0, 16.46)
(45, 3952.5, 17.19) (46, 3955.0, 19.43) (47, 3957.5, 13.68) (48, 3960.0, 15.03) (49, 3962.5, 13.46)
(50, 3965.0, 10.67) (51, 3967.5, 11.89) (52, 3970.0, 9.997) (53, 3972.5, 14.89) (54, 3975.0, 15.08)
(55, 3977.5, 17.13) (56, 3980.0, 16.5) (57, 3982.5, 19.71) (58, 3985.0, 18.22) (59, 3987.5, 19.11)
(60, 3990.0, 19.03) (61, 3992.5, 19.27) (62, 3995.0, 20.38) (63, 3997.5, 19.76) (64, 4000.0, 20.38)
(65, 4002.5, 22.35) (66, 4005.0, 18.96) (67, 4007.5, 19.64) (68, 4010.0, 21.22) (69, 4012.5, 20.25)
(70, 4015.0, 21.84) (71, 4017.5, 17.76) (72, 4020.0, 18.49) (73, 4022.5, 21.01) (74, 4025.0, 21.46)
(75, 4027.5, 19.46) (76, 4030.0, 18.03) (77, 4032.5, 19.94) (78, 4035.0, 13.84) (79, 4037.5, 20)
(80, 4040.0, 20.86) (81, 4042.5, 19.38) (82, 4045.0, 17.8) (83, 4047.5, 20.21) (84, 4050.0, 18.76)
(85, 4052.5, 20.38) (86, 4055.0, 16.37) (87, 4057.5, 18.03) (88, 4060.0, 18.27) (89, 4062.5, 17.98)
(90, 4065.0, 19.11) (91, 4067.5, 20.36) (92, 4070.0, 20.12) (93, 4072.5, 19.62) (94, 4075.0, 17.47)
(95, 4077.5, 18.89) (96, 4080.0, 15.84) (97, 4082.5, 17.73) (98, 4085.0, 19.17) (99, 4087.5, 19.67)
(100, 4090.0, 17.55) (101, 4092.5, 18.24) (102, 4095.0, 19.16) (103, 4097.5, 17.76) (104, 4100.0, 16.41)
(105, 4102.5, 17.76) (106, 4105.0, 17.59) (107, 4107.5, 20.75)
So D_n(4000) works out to 1.34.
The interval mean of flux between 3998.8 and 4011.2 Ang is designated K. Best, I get 20.5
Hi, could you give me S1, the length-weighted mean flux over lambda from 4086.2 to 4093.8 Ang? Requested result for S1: 18.5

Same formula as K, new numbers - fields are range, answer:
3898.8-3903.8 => 13.1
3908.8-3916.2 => 18.1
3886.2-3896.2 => 14.6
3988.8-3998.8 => 19.6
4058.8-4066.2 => 18.5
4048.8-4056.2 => 18.5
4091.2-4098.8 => 18.4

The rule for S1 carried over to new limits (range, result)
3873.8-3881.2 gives 14.5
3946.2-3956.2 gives 17.5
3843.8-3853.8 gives 14.2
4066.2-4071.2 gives 20.2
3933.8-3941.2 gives 13.4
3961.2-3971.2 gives 11.5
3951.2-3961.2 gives 16.3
